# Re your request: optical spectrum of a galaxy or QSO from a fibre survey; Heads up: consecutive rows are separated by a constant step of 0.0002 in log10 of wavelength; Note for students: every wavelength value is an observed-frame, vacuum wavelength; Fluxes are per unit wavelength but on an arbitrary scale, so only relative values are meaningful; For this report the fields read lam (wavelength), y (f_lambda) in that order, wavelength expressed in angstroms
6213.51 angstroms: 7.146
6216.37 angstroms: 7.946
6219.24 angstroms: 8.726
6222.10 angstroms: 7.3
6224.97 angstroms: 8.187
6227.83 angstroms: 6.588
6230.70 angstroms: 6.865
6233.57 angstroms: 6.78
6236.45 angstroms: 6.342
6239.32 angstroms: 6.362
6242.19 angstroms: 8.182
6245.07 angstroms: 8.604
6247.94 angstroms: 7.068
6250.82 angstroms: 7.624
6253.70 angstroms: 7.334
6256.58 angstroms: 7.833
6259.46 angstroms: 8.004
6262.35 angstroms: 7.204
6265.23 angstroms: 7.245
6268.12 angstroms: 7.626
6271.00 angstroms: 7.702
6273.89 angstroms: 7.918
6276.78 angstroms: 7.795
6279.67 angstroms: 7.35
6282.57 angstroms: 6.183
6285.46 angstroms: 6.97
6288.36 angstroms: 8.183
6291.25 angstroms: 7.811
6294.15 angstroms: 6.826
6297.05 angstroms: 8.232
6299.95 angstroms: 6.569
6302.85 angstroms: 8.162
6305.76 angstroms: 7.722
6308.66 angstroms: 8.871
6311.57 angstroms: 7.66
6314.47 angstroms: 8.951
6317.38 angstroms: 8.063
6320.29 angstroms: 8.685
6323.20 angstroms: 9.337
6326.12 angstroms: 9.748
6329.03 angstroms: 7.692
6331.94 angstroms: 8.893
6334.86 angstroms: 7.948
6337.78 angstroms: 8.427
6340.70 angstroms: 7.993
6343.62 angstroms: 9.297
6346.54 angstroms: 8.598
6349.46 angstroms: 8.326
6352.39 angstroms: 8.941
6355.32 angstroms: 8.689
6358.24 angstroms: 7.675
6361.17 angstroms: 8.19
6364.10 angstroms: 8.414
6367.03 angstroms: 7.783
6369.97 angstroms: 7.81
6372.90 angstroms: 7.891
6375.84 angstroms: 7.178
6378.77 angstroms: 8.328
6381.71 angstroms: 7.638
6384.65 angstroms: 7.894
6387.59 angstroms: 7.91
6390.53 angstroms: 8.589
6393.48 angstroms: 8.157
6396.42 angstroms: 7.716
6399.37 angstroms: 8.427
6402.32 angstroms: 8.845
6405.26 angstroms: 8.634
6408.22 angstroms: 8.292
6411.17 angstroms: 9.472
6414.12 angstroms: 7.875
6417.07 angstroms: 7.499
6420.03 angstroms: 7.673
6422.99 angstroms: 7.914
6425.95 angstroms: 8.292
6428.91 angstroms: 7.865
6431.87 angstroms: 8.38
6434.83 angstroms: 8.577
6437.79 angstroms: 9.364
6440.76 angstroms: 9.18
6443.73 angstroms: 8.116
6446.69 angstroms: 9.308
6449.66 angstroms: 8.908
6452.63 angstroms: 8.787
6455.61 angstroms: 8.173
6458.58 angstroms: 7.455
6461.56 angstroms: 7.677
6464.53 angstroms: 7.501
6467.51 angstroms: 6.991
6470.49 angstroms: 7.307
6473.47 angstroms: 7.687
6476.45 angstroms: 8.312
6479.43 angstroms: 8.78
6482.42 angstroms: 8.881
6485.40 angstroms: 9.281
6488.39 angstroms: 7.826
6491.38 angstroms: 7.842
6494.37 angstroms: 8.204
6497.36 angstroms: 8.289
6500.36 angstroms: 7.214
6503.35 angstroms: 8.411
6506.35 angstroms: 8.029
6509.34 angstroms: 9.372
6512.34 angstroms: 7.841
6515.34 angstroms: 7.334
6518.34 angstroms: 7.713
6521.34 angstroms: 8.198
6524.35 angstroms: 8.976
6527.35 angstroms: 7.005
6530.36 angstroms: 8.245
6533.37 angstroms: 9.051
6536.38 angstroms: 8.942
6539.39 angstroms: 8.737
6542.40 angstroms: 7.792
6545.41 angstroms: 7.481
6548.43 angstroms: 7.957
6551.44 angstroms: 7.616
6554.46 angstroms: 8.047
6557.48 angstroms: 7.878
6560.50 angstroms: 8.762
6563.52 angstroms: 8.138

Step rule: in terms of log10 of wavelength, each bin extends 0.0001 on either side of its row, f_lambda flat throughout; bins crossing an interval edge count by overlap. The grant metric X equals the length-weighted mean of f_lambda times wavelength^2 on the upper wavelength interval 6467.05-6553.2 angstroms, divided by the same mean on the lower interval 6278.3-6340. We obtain 1.1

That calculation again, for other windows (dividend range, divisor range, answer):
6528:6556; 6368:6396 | 1.08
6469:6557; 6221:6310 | 1.18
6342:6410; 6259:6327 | 1.08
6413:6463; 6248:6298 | 1.17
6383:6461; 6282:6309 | 1.15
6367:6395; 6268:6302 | 1.10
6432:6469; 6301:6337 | 1.03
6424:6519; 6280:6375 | 1.06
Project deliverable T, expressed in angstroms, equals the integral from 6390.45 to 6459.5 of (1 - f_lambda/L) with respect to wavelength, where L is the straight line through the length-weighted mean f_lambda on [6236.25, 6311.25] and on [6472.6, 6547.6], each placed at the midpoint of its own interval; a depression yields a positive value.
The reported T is -3.6 angstroms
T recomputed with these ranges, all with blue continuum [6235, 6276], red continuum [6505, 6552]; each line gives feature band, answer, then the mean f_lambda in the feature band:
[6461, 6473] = 1.0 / 7.37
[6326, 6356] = -3.2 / 8.54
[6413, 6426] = 0.2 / 7.8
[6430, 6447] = -1.8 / 8.77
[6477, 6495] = -0.9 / 8.47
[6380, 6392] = -0.3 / 8.01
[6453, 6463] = 0.1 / 7.88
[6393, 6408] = -1.0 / 8.36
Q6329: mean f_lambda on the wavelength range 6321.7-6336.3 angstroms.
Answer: 8.72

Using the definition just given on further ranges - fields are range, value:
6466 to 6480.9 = 7.82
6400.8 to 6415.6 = 8.63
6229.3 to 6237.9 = 6.66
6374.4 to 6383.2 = 7.72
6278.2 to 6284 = 6.77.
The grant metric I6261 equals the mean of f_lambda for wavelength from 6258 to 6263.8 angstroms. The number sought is 7.6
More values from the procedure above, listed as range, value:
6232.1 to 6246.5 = 7.25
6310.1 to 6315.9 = 8.31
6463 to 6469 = 7.25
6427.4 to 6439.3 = 8.55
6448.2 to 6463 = 8.2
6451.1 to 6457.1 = 8.48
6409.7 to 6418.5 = 8.29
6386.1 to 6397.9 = 8.09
